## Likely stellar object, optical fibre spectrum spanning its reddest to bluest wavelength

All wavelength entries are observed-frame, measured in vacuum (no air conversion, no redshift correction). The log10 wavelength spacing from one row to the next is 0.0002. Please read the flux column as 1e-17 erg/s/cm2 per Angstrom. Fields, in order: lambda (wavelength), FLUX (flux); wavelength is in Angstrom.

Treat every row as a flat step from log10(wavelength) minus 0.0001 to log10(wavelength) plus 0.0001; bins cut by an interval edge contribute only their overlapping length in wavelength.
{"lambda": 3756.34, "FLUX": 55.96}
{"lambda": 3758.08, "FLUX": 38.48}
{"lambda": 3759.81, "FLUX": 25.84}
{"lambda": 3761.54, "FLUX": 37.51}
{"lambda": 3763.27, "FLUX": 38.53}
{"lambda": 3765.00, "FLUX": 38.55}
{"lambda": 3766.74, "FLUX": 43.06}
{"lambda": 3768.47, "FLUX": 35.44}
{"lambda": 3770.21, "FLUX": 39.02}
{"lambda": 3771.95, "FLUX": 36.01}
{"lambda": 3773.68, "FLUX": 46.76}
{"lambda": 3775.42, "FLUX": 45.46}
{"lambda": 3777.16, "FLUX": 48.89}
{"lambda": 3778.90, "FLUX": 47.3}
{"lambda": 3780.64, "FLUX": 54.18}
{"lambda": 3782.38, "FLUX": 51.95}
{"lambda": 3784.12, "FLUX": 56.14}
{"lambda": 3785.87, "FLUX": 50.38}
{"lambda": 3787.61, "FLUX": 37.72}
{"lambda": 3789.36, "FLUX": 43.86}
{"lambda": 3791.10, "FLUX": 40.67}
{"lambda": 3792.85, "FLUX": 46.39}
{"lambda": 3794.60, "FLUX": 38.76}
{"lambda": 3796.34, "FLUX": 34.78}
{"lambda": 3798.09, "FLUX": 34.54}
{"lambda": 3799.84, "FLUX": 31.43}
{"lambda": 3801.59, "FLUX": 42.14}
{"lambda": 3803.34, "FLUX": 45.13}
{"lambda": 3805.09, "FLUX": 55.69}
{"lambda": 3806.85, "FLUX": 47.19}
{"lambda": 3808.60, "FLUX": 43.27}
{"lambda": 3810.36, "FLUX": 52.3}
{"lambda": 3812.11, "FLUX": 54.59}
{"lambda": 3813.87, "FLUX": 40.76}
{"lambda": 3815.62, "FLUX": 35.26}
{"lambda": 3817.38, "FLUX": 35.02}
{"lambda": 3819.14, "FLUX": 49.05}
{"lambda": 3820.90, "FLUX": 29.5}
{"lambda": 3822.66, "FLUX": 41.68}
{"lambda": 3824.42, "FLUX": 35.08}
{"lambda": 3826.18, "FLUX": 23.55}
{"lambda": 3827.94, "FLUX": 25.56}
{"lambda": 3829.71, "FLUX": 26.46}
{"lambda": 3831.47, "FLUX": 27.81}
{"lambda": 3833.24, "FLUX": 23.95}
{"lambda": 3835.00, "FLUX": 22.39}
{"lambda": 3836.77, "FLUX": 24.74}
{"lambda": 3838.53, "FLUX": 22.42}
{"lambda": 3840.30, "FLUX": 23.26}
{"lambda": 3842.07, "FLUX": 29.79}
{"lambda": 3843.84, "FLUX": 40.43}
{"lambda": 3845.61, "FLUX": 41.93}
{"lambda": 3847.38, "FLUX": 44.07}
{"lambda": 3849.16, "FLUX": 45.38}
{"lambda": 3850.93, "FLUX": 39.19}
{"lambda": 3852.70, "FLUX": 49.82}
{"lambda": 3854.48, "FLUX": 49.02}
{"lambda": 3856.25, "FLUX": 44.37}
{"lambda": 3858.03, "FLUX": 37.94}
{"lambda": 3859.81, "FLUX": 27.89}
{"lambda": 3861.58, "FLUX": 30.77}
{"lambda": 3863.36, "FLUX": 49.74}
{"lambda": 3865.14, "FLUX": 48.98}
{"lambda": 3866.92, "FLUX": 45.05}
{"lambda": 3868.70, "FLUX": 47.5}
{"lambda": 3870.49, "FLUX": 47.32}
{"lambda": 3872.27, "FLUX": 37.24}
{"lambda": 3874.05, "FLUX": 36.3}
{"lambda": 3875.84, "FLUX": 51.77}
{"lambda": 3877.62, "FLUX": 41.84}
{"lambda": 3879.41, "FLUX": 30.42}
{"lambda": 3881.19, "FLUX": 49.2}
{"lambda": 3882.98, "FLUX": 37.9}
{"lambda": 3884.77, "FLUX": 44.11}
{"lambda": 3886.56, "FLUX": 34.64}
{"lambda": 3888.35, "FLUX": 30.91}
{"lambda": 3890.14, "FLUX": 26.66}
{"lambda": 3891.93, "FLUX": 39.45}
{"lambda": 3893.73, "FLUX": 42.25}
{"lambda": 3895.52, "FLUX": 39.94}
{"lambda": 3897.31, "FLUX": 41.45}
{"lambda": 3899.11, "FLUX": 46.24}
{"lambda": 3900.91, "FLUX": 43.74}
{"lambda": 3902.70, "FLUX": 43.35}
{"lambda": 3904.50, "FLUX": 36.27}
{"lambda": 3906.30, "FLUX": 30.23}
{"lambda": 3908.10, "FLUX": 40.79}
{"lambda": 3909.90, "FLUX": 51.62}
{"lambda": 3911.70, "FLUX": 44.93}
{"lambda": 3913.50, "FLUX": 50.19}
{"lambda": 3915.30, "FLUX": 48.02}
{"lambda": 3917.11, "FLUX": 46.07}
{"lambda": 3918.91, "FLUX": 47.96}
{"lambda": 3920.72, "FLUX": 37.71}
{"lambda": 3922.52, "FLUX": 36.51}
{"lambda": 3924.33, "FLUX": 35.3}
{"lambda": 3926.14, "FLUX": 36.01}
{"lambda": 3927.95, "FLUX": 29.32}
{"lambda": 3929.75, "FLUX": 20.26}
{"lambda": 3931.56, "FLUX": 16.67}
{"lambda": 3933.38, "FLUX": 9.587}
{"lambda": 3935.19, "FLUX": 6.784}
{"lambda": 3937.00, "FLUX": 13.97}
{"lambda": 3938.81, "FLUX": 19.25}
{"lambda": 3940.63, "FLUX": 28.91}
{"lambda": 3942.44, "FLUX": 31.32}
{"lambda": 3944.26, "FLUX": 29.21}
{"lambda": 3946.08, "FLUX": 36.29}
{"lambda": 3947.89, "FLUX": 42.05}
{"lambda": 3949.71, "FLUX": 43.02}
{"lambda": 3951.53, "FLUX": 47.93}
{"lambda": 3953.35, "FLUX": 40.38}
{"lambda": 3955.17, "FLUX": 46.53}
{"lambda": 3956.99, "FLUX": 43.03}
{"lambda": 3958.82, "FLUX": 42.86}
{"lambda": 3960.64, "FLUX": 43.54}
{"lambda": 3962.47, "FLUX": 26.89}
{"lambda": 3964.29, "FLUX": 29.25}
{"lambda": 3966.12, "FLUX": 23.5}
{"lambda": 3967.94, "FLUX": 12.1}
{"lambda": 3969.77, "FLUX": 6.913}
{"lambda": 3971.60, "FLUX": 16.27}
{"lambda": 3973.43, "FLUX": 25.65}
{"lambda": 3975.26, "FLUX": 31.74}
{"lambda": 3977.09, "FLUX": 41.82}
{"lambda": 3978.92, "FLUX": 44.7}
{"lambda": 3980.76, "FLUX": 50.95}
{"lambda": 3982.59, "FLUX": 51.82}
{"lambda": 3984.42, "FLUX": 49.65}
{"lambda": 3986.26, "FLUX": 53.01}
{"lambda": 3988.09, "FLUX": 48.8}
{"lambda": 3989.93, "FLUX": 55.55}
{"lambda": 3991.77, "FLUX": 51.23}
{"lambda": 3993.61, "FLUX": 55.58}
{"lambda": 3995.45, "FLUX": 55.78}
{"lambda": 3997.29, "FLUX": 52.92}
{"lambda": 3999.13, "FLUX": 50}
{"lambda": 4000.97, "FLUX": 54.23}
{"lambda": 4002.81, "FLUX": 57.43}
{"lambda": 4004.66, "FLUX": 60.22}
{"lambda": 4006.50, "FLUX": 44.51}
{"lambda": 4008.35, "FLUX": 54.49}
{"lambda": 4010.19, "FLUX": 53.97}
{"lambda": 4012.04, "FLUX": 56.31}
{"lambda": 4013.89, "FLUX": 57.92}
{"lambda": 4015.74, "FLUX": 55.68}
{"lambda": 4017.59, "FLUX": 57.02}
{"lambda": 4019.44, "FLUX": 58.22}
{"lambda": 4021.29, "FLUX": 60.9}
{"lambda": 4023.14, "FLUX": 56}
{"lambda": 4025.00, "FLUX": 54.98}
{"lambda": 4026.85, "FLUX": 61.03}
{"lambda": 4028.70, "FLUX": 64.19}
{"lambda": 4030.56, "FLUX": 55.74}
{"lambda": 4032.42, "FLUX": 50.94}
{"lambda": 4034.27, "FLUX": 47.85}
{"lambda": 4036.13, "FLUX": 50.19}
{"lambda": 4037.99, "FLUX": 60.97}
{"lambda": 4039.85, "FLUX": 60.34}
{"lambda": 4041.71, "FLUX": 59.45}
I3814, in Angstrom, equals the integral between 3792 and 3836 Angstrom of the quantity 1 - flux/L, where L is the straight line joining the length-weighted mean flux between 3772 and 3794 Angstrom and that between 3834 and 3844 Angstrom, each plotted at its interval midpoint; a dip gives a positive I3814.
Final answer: -2.5 Angstrom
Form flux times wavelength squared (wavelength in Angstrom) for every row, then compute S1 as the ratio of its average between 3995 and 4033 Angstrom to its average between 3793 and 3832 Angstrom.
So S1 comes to 1.60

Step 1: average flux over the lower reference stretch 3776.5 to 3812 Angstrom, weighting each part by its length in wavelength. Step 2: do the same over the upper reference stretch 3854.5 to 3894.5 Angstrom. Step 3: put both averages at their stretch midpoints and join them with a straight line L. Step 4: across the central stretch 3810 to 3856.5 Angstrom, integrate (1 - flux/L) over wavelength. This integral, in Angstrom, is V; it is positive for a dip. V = 7.52 Angstrom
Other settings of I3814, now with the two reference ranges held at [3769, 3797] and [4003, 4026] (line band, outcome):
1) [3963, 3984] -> 9.03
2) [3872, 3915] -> 8.16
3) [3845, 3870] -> 2.76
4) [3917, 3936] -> 8.44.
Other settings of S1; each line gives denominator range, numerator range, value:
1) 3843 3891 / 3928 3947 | 0.55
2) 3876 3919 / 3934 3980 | 0.77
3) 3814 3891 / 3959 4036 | 1.38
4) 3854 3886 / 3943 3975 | 0.81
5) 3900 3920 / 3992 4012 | 1.29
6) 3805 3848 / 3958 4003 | 1.26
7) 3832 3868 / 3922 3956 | 0.84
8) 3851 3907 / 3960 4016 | 1.15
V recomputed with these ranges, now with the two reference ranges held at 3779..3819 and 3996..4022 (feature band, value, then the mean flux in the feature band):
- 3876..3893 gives 3.8 Angstrom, 37.9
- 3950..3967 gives 4.6 Angstrom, 38.4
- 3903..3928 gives 4.5 Angstrom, 41.2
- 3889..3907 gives 3.8 Angstrom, 38.9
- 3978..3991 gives 0.8 Angstrom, 50.6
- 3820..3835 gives 5.6 Angstrom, 28.8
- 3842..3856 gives 1.1 Angstrom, 43.3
